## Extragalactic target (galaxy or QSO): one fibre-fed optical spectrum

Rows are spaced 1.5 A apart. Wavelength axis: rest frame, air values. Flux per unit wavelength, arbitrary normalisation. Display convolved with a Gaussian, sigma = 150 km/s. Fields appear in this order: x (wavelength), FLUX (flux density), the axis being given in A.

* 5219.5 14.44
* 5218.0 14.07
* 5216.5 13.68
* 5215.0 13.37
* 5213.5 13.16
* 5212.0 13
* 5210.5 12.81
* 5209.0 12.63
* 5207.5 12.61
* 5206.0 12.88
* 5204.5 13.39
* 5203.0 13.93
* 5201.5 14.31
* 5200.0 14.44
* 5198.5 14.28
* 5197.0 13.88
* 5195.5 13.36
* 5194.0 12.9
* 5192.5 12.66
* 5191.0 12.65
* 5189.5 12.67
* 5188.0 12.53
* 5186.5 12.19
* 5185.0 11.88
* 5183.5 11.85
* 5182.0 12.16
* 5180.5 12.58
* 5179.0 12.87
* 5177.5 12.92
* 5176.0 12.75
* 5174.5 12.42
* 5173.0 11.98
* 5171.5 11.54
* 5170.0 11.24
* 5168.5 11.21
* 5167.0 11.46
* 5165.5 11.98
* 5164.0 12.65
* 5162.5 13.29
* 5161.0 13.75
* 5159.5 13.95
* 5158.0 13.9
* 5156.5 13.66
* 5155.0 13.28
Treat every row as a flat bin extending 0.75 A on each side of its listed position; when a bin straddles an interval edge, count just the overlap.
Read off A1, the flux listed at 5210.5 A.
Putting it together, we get 12.81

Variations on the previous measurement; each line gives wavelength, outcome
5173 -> 11.98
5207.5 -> 12.61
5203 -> 13.93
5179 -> 12.87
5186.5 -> 12.19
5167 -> 11.46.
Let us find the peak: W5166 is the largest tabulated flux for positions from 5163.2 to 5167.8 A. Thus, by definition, 12.65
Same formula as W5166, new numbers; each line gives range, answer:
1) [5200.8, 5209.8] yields 14.31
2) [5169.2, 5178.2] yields 12.92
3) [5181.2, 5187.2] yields 12.19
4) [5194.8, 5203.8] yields 14.44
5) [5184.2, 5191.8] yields 12.67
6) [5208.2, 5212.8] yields 13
